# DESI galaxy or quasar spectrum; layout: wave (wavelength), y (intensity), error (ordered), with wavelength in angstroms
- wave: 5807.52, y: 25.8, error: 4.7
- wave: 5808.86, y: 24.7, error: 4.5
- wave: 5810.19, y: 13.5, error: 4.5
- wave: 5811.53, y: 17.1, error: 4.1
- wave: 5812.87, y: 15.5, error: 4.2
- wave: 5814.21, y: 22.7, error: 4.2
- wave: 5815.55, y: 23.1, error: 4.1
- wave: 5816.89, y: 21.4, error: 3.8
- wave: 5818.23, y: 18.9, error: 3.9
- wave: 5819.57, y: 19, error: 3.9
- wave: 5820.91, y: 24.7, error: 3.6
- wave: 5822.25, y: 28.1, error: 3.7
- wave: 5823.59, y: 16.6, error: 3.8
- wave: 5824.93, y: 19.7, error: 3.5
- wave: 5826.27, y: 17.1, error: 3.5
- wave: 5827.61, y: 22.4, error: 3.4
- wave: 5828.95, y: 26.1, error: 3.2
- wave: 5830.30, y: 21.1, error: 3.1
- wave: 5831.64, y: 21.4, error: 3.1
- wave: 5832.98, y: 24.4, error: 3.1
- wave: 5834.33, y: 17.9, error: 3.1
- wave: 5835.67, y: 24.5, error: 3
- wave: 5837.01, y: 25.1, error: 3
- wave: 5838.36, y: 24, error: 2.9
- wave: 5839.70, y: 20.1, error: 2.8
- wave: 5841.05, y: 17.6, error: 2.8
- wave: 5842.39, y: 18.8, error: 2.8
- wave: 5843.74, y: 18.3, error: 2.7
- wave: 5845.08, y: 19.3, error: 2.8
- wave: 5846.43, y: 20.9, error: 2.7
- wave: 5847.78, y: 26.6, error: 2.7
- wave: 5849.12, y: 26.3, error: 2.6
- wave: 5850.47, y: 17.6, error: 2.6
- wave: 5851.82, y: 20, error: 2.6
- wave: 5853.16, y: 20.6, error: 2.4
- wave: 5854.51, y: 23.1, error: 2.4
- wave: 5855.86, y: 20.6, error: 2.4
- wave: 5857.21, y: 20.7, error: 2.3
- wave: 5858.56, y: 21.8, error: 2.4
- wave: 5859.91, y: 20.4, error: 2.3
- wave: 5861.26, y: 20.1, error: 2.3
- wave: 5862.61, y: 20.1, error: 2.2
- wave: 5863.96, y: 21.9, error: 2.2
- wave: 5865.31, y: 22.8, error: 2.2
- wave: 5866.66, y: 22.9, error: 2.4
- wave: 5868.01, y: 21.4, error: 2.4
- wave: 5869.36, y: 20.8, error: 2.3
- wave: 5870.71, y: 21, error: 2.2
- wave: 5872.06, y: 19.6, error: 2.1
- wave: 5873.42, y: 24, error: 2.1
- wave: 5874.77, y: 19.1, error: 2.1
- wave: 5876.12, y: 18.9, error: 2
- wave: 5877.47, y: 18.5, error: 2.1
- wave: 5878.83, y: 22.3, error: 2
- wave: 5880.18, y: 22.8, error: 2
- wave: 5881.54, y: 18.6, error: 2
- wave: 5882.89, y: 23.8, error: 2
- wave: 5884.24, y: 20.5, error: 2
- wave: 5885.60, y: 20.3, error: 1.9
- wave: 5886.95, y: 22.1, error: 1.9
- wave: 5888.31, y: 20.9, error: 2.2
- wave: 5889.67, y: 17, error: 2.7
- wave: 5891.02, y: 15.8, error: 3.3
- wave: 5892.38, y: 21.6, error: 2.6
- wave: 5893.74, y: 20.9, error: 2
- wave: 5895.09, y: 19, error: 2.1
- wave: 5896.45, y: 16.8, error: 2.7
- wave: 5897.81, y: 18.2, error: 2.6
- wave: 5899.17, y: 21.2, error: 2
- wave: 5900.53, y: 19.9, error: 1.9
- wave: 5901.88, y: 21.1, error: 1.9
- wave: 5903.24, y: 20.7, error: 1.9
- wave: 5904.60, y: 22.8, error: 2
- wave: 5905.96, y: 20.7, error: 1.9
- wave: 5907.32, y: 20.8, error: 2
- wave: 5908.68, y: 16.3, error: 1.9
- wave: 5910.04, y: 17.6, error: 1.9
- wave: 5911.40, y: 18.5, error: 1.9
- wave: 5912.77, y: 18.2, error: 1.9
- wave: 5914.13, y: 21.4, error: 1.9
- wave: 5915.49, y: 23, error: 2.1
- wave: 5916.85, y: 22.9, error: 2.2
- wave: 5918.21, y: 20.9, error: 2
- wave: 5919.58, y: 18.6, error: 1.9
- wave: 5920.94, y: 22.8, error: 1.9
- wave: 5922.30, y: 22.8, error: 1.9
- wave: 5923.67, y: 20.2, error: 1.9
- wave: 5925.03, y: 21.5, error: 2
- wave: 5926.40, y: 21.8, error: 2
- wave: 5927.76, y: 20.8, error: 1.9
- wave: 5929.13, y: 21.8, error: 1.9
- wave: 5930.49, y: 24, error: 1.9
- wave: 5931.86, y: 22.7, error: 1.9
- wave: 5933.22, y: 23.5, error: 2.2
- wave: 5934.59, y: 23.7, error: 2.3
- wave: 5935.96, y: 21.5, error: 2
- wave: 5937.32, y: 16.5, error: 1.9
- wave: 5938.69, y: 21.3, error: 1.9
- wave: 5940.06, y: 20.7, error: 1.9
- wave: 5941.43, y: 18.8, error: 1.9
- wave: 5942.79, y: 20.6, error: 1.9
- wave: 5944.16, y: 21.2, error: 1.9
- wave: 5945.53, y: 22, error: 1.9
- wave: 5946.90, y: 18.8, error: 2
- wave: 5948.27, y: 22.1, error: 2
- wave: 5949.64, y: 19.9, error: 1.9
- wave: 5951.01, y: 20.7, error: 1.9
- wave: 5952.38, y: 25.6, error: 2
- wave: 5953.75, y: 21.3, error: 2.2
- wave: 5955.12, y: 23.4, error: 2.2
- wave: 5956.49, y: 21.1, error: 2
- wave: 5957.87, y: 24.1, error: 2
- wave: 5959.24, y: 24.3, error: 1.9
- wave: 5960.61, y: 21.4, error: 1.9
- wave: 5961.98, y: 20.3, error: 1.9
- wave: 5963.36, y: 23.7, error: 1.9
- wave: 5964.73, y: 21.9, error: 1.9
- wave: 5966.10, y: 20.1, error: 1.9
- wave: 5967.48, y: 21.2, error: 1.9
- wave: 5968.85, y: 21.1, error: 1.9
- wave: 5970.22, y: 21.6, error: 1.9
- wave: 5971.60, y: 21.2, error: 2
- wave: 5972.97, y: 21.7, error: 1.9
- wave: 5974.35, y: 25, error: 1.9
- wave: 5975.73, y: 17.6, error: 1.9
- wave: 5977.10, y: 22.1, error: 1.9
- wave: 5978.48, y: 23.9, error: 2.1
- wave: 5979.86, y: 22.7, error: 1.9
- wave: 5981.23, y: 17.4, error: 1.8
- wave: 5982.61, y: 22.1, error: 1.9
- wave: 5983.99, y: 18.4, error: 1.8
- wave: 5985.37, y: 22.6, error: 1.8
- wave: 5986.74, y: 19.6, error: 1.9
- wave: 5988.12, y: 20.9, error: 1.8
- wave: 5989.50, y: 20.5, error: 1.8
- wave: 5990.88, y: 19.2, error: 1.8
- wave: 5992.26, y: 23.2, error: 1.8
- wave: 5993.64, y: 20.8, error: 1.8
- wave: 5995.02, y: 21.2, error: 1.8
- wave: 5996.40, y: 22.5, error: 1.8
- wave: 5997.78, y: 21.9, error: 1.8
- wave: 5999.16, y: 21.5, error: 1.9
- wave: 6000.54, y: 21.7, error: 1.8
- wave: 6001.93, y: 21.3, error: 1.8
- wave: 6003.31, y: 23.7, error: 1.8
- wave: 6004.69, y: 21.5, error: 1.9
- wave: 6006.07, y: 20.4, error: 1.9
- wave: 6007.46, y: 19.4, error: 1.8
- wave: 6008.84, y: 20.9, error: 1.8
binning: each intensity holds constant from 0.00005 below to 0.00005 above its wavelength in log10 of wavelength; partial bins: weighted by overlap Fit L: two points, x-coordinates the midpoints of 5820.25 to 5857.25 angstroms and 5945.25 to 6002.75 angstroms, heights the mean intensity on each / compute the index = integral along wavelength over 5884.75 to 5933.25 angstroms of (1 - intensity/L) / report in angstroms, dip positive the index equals 2.36 angstroms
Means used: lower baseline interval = 21.6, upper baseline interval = 21.5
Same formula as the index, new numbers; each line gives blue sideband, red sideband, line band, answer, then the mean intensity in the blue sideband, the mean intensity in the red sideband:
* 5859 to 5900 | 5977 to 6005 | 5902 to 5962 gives -1.02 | 20.4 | 21.3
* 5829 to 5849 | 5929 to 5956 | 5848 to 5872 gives 0.34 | 21.7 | 21.5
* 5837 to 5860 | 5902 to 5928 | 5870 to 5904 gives 1.07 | 21.1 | 20.7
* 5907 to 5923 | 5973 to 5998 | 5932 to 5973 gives -1.47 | 20.3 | 21.2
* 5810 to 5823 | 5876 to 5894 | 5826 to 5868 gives -2.03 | 20.6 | 20.3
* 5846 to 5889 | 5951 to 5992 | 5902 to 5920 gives 0.99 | 21.3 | 21.6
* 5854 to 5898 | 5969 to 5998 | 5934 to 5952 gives 0.27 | 20.6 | 21.2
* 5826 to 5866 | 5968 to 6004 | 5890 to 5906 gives 1.20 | 21.4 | 21.4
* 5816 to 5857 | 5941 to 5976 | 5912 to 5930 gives 0.22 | 21.4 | 21.6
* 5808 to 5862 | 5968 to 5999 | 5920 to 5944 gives -0.29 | 21.1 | 21.2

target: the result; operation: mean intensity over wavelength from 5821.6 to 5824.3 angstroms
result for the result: 22.3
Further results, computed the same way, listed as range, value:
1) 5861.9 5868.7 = 21.8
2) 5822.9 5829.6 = 20.4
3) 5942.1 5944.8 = 20.9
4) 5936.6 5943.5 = 19.6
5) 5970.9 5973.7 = 21.5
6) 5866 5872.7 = 21.2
